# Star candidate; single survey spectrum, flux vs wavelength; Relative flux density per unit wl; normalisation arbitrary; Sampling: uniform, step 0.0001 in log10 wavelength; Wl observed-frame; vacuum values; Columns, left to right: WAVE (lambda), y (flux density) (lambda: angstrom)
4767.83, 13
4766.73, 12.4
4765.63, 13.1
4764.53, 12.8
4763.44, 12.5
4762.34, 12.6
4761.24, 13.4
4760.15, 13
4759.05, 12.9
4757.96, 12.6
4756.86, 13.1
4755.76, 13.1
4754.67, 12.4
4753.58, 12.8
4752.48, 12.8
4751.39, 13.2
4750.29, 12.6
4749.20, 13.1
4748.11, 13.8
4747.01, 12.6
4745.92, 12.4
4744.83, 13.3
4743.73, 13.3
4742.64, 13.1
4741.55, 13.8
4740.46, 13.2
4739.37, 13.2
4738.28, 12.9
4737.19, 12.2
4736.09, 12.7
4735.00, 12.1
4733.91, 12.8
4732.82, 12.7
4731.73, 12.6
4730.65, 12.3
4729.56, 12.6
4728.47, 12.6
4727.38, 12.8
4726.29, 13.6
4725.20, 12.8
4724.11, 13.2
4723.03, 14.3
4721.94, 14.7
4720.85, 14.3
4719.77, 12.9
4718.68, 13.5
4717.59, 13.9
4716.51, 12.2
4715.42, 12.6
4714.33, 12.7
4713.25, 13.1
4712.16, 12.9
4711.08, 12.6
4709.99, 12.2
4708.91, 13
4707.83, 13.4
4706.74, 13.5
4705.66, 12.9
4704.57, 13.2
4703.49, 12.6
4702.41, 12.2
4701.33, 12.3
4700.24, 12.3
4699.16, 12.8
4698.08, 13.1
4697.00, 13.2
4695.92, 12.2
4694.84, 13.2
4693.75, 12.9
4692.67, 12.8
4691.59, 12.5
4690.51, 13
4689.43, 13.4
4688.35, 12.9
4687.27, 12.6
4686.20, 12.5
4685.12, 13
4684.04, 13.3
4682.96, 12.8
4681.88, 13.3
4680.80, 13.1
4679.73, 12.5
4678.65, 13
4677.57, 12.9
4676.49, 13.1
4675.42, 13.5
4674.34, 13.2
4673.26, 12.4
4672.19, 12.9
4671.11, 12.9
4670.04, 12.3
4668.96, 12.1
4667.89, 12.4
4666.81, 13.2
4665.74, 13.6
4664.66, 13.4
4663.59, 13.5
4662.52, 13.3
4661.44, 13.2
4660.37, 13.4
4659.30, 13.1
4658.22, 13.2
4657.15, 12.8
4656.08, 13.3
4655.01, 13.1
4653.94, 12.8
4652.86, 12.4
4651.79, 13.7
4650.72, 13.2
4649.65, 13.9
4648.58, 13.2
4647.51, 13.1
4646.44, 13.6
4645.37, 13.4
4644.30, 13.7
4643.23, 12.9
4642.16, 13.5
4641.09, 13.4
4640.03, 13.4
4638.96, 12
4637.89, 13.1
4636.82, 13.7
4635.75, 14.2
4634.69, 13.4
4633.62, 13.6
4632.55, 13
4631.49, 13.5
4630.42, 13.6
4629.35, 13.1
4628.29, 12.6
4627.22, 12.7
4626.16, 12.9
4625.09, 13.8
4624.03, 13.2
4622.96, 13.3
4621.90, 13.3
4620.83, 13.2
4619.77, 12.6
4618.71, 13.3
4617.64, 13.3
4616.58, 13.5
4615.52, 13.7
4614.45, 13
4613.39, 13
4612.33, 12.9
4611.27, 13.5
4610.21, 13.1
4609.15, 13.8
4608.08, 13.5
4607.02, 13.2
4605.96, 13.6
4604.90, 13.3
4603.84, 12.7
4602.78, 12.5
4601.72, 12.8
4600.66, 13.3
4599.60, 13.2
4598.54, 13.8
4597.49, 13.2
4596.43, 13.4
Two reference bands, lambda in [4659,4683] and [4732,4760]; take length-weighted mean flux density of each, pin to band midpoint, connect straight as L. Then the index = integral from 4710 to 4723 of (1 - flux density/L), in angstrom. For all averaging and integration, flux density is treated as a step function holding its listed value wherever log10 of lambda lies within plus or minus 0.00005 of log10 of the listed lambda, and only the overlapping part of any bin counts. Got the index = -0.28 angstrom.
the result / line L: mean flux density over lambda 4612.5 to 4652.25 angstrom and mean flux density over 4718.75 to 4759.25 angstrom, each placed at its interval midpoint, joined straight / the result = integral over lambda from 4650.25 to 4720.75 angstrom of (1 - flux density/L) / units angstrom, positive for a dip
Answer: 1.1 angstrom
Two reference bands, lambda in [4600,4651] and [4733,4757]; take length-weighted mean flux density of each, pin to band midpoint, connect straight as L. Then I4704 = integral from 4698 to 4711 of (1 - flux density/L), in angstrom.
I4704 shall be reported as 0.26 angstrom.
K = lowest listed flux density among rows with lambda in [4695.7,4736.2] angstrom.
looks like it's 12.1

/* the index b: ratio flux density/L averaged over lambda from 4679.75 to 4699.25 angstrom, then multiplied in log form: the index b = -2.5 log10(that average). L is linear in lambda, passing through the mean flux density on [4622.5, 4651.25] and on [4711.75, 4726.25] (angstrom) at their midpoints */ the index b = 0.03 mag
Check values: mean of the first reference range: 13.3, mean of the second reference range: 13.3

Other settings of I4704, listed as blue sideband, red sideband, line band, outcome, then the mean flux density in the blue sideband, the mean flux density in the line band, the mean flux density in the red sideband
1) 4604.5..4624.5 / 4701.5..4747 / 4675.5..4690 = 0.14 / 13.3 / 13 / 13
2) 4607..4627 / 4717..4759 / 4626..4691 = 0.37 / 13.3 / 13.1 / 13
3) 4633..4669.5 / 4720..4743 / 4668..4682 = 0.37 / 13.2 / 12.8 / 13.1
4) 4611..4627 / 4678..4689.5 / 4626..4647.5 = -0.21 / 13.2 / 13.3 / 12.9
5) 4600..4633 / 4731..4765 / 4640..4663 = -0.25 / 13.2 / 13.3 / 12.9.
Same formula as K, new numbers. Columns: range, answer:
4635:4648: 12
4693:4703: 12.2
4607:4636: 12.6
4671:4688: 12.4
